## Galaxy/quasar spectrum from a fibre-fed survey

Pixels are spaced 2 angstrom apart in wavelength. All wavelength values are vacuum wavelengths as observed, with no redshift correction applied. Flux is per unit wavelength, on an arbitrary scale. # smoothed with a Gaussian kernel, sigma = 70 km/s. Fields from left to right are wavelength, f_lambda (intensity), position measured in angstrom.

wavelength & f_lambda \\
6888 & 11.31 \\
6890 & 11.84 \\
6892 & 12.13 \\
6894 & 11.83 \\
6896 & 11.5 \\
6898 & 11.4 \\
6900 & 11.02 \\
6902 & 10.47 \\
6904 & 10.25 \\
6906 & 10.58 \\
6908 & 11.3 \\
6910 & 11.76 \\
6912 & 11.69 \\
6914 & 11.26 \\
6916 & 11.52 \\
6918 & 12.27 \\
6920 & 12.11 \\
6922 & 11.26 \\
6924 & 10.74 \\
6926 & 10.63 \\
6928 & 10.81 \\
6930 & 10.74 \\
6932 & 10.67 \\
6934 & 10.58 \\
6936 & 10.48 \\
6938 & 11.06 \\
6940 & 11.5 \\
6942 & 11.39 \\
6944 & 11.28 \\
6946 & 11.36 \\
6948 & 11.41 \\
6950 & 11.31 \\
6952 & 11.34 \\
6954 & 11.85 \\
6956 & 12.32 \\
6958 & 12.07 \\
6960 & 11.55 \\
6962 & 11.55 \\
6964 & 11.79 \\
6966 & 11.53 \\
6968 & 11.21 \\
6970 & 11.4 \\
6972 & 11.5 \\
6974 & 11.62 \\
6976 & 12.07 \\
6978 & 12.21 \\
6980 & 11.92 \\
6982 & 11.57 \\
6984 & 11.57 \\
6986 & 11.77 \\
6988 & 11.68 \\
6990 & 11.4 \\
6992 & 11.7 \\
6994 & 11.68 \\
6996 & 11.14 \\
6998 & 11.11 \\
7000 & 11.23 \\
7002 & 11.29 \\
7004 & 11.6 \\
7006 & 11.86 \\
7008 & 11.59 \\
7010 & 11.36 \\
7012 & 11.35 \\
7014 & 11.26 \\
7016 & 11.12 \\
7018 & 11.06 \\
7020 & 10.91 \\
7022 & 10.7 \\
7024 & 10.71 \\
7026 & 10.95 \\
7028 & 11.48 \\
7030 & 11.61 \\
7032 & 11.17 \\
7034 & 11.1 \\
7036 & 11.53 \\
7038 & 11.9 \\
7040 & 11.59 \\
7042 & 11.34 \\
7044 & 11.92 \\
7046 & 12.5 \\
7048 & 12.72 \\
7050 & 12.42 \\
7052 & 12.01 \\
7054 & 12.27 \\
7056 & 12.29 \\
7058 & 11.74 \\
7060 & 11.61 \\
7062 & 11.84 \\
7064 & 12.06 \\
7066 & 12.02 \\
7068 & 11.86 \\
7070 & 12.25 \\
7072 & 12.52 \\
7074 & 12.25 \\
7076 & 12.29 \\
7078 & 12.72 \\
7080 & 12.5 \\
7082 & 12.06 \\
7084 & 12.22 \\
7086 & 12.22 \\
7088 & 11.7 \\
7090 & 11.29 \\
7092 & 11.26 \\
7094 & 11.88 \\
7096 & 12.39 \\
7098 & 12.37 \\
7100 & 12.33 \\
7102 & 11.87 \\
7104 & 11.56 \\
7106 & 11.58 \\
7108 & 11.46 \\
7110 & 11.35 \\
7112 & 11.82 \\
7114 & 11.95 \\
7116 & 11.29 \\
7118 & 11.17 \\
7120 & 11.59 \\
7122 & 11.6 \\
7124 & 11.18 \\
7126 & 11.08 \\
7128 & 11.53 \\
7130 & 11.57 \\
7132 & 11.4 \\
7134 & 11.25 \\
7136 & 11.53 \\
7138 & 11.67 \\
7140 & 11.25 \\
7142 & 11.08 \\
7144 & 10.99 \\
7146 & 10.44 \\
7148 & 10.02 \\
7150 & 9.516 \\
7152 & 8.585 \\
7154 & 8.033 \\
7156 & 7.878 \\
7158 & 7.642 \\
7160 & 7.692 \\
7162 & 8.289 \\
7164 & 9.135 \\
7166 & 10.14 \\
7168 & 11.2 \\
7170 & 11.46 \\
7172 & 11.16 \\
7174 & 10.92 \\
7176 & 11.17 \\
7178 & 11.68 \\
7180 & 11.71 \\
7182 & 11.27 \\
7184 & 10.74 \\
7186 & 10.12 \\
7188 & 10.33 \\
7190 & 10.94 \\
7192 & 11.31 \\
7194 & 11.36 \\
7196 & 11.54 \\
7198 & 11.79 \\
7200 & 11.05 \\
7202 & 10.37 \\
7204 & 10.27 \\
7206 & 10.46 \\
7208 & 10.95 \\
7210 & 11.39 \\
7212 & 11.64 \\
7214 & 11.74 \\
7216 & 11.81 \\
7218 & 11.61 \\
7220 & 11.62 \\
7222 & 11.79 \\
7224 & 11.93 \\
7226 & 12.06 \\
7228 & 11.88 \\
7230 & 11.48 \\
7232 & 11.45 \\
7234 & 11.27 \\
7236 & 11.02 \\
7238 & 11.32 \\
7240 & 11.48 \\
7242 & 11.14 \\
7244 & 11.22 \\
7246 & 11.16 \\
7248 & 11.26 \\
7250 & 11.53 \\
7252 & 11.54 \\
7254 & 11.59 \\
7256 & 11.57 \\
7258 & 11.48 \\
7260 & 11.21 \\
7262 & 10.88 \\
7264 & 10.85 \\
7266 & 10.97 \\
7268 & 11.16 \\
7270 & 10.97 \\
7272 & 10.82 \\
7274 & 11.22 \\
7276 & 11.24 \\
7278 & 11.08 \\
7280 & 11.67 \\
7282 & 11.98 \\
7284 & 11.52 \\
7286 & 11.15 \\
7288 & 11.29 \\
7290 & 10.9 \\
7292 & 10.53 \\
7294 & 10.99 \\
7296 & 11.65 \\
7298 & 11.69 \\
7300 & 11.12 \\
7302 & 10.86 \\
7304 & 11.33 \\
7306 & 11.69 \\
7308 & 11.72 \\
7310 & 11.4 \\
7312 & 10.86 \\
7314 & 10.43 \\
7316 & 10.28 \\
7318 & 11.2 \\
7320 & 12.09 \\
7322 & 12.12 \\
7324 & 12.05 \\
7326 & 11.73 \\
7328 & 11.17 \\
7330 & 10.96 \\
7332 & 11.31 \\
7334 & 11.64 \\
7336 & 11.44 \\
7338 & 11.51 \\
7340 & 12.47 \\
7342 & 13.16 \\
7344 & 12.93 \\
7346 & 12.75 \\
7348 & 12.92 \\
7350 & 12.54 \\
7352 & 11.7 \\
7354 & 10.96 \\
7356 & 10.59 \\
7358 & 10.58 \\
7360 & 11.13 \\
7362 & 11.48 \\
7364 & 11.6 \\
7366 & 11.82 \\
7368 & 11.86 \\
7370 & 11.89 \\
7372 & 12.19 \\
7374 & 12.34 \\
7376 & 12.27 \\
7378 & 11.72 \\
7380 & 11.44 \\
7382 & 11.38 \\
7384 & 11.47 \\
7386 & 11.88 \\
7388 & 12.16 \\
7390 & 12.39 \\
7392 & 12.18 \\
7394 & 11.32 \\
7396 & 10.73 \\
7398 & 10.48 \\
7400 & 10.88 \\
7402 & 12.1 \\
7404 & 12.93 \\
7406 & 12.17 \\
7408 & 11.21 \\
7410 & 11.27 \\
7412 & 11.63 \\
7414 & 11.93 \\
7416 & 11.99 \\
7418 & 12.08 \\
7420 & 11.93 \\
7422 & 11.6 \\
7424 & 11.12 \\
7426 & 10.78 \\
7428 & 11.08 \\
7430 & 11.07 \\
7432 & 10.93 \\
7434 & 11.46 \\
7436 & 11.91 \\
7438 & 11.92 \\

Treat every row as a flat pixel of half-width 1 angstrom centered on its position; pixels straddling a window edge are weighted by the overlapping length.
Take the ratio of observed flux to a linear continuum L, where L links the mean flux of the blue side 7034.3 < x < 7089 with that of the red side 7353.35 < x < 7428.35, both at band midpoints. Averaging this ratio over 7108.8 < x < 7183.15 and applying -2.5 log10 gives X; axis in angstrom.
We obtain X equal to 0.13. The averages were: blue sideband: 12.1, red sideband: 11.6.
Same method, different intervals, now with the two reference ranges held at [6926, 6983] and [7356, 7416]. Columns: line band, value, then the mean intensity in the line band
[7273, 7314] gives 0.032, 11.3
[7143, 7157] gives 0.227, 9.35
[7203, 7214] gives 0.052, 11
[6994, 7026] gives 0.021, 11.2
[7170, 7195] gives 0.045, 11.1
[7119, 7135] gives 0.011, 11.4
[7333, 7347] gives -0.058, 12.3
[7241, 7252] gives 0.028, 11.3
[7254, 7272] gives 0.043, 11.1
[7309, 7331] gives 0.030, 11.3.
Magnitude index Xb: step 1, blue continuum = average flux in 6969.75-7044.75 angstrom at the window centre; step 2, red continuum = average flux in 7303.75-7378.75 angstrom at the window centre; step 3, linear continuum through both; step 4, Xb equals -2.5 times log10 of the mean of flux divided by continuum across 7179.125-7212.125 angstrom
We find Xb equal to 0.06 mag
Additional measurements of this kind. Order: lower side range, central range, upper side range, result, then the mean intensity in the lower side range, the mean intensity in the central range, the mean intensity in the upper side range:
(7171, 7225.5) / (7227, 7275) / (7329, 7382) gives 0.01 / 11.2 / 11.3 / 11.8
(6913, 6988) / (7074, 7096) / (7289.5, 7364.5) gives -0.05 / 11.4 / 12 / 11.5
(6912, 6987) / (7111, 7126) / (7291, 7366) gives 0.00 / 11.4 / 11.5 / 11.5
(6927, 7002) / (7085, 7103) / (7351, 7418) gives -0.04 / 11.4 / 11.9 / 11.6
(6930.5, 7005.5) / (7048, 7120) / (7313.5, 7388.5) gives -0.04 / 11.5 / 12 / 11.7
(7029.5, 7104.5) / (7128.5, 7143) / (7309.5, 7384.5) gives 0.05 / 12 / 11.4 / 11.7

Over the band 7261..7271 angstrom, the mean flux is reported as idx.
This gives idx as 11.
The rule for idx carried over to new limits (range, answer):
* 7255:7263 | 11.3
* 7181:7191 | 10.7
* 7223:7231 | 11.8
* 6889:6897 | 11.8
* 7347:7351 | 12.7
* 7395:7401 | 10.7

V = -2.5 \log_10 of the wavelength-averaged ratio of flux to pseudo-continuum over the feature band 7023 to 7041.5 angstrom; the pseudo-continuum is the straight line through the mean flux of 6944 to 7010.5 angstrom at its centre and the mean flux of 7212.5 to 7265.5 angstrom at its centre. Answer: 0.02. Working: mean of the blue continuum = 11.6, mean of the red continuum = 11.5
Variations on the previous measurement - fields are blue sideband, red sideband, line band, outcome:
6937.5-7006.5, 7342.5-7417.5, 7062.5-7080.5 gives -0.06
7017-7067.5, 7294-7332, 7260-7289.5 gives 0.02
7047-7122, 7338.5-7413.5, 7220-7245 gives 0.03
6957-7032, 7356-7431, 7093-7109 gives -0.04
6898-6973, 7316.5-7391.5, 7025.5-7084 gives -0.05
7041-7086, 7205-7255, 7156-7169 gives 0.30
